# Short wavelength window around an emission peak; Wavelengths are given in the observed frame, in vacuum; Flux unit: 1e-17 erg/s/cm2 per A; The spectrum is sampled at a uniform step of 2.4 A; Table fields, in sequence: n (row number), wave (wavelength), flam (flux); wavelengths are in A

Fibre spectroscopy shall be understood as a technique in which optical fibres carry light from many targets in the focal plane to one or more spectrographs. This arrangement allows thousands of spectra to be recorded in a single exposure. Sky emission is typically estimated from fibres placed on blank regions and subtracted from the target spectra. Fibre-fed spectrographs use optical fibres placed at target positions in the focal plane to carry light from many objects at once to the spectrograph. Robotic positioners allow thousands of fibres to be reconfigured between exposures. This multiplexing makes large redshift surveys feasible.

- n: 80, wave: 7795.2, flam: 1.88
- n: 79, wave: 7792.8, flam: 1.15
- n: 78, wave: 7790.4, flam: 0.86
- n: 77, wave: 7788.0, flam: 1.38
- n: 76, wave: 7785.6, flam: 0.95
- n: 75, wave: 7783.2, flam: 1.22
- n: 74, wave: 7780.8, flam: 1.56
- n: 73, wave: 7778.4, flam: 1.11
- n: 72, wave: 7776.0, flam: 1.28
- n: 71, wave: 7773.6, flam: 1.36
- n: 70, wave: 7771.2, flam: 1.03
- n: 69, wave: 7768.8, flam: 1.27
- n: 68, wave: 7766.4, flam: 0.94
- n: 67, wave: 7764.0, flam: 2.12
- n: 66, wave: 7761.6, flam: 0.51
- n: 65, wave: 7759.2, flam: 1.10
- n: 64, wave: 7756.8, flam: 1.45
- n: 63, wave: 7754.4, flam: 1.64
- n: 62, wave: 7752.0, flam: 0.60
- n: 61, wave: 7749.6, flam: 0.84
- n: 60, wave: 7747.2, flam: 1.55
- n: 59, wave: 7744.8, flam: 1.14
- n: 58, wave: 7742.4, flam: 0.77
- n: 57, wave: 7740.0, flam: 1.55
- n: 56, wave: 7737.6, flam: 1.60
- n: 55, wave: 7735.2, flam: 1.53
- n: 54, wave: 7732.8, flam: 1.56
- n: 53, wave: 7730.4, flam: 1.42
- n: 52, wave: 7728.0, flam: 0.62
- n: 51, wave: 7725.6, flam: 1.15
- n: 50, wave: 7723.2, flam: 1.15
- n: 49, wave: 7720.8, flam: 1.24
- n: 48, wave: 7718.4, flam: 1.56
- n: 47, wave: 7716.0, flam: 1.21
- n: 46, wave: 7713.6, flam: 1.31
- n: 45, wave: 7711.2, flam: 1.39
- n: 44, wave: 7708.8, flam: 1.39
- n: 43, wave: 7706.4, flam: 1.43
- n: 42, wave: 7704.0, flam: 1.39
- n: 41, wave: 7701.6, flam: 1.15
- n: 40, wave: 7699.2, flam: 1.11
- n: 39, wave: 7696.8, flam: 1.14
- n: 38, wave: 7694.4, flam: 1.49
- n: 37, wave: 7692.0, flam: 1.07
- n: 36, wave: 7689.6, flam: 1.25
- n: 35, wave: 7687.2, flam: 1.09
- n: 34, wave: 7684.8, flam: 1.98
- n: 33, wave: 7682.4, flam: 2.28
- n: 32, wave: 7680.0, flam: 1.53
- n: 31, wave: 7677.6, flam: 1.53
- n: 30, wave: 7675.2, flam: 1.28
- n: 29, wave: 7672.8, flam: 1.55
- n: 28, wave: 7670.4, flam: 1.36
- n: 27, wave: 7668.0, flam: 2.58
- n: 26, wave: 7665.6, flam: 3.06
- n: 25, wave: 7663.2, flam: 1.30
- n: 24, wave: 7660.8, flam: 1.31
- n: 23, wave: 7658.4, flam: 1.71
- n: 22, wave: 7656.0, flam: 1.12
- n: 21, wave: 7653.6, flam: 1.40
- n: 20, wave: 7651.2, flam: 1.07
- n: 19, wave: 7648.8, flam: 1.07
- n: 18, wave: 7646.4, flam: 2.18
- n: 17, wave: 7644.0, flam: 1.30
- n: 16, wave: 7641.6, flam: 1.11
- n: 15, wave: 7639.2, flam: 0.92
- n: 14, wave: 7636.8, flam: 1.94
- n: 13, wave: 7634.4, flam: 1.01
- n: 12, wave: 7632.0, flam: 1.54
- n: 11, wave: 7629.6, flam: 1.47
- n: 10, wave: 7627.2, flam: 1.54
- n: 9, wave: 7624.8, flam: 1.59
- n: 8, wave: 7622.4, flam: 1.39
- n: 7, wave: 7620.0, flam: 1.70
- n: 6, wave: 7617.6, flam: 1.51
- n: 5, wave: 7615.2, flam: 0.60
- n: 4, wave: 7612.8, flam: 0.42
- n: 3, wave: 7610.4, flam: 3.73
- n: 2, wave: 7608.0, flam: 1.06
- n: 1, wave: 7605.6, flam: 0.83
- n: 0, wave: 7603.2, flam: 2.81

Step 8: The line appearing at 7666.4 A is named [S II] 6716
